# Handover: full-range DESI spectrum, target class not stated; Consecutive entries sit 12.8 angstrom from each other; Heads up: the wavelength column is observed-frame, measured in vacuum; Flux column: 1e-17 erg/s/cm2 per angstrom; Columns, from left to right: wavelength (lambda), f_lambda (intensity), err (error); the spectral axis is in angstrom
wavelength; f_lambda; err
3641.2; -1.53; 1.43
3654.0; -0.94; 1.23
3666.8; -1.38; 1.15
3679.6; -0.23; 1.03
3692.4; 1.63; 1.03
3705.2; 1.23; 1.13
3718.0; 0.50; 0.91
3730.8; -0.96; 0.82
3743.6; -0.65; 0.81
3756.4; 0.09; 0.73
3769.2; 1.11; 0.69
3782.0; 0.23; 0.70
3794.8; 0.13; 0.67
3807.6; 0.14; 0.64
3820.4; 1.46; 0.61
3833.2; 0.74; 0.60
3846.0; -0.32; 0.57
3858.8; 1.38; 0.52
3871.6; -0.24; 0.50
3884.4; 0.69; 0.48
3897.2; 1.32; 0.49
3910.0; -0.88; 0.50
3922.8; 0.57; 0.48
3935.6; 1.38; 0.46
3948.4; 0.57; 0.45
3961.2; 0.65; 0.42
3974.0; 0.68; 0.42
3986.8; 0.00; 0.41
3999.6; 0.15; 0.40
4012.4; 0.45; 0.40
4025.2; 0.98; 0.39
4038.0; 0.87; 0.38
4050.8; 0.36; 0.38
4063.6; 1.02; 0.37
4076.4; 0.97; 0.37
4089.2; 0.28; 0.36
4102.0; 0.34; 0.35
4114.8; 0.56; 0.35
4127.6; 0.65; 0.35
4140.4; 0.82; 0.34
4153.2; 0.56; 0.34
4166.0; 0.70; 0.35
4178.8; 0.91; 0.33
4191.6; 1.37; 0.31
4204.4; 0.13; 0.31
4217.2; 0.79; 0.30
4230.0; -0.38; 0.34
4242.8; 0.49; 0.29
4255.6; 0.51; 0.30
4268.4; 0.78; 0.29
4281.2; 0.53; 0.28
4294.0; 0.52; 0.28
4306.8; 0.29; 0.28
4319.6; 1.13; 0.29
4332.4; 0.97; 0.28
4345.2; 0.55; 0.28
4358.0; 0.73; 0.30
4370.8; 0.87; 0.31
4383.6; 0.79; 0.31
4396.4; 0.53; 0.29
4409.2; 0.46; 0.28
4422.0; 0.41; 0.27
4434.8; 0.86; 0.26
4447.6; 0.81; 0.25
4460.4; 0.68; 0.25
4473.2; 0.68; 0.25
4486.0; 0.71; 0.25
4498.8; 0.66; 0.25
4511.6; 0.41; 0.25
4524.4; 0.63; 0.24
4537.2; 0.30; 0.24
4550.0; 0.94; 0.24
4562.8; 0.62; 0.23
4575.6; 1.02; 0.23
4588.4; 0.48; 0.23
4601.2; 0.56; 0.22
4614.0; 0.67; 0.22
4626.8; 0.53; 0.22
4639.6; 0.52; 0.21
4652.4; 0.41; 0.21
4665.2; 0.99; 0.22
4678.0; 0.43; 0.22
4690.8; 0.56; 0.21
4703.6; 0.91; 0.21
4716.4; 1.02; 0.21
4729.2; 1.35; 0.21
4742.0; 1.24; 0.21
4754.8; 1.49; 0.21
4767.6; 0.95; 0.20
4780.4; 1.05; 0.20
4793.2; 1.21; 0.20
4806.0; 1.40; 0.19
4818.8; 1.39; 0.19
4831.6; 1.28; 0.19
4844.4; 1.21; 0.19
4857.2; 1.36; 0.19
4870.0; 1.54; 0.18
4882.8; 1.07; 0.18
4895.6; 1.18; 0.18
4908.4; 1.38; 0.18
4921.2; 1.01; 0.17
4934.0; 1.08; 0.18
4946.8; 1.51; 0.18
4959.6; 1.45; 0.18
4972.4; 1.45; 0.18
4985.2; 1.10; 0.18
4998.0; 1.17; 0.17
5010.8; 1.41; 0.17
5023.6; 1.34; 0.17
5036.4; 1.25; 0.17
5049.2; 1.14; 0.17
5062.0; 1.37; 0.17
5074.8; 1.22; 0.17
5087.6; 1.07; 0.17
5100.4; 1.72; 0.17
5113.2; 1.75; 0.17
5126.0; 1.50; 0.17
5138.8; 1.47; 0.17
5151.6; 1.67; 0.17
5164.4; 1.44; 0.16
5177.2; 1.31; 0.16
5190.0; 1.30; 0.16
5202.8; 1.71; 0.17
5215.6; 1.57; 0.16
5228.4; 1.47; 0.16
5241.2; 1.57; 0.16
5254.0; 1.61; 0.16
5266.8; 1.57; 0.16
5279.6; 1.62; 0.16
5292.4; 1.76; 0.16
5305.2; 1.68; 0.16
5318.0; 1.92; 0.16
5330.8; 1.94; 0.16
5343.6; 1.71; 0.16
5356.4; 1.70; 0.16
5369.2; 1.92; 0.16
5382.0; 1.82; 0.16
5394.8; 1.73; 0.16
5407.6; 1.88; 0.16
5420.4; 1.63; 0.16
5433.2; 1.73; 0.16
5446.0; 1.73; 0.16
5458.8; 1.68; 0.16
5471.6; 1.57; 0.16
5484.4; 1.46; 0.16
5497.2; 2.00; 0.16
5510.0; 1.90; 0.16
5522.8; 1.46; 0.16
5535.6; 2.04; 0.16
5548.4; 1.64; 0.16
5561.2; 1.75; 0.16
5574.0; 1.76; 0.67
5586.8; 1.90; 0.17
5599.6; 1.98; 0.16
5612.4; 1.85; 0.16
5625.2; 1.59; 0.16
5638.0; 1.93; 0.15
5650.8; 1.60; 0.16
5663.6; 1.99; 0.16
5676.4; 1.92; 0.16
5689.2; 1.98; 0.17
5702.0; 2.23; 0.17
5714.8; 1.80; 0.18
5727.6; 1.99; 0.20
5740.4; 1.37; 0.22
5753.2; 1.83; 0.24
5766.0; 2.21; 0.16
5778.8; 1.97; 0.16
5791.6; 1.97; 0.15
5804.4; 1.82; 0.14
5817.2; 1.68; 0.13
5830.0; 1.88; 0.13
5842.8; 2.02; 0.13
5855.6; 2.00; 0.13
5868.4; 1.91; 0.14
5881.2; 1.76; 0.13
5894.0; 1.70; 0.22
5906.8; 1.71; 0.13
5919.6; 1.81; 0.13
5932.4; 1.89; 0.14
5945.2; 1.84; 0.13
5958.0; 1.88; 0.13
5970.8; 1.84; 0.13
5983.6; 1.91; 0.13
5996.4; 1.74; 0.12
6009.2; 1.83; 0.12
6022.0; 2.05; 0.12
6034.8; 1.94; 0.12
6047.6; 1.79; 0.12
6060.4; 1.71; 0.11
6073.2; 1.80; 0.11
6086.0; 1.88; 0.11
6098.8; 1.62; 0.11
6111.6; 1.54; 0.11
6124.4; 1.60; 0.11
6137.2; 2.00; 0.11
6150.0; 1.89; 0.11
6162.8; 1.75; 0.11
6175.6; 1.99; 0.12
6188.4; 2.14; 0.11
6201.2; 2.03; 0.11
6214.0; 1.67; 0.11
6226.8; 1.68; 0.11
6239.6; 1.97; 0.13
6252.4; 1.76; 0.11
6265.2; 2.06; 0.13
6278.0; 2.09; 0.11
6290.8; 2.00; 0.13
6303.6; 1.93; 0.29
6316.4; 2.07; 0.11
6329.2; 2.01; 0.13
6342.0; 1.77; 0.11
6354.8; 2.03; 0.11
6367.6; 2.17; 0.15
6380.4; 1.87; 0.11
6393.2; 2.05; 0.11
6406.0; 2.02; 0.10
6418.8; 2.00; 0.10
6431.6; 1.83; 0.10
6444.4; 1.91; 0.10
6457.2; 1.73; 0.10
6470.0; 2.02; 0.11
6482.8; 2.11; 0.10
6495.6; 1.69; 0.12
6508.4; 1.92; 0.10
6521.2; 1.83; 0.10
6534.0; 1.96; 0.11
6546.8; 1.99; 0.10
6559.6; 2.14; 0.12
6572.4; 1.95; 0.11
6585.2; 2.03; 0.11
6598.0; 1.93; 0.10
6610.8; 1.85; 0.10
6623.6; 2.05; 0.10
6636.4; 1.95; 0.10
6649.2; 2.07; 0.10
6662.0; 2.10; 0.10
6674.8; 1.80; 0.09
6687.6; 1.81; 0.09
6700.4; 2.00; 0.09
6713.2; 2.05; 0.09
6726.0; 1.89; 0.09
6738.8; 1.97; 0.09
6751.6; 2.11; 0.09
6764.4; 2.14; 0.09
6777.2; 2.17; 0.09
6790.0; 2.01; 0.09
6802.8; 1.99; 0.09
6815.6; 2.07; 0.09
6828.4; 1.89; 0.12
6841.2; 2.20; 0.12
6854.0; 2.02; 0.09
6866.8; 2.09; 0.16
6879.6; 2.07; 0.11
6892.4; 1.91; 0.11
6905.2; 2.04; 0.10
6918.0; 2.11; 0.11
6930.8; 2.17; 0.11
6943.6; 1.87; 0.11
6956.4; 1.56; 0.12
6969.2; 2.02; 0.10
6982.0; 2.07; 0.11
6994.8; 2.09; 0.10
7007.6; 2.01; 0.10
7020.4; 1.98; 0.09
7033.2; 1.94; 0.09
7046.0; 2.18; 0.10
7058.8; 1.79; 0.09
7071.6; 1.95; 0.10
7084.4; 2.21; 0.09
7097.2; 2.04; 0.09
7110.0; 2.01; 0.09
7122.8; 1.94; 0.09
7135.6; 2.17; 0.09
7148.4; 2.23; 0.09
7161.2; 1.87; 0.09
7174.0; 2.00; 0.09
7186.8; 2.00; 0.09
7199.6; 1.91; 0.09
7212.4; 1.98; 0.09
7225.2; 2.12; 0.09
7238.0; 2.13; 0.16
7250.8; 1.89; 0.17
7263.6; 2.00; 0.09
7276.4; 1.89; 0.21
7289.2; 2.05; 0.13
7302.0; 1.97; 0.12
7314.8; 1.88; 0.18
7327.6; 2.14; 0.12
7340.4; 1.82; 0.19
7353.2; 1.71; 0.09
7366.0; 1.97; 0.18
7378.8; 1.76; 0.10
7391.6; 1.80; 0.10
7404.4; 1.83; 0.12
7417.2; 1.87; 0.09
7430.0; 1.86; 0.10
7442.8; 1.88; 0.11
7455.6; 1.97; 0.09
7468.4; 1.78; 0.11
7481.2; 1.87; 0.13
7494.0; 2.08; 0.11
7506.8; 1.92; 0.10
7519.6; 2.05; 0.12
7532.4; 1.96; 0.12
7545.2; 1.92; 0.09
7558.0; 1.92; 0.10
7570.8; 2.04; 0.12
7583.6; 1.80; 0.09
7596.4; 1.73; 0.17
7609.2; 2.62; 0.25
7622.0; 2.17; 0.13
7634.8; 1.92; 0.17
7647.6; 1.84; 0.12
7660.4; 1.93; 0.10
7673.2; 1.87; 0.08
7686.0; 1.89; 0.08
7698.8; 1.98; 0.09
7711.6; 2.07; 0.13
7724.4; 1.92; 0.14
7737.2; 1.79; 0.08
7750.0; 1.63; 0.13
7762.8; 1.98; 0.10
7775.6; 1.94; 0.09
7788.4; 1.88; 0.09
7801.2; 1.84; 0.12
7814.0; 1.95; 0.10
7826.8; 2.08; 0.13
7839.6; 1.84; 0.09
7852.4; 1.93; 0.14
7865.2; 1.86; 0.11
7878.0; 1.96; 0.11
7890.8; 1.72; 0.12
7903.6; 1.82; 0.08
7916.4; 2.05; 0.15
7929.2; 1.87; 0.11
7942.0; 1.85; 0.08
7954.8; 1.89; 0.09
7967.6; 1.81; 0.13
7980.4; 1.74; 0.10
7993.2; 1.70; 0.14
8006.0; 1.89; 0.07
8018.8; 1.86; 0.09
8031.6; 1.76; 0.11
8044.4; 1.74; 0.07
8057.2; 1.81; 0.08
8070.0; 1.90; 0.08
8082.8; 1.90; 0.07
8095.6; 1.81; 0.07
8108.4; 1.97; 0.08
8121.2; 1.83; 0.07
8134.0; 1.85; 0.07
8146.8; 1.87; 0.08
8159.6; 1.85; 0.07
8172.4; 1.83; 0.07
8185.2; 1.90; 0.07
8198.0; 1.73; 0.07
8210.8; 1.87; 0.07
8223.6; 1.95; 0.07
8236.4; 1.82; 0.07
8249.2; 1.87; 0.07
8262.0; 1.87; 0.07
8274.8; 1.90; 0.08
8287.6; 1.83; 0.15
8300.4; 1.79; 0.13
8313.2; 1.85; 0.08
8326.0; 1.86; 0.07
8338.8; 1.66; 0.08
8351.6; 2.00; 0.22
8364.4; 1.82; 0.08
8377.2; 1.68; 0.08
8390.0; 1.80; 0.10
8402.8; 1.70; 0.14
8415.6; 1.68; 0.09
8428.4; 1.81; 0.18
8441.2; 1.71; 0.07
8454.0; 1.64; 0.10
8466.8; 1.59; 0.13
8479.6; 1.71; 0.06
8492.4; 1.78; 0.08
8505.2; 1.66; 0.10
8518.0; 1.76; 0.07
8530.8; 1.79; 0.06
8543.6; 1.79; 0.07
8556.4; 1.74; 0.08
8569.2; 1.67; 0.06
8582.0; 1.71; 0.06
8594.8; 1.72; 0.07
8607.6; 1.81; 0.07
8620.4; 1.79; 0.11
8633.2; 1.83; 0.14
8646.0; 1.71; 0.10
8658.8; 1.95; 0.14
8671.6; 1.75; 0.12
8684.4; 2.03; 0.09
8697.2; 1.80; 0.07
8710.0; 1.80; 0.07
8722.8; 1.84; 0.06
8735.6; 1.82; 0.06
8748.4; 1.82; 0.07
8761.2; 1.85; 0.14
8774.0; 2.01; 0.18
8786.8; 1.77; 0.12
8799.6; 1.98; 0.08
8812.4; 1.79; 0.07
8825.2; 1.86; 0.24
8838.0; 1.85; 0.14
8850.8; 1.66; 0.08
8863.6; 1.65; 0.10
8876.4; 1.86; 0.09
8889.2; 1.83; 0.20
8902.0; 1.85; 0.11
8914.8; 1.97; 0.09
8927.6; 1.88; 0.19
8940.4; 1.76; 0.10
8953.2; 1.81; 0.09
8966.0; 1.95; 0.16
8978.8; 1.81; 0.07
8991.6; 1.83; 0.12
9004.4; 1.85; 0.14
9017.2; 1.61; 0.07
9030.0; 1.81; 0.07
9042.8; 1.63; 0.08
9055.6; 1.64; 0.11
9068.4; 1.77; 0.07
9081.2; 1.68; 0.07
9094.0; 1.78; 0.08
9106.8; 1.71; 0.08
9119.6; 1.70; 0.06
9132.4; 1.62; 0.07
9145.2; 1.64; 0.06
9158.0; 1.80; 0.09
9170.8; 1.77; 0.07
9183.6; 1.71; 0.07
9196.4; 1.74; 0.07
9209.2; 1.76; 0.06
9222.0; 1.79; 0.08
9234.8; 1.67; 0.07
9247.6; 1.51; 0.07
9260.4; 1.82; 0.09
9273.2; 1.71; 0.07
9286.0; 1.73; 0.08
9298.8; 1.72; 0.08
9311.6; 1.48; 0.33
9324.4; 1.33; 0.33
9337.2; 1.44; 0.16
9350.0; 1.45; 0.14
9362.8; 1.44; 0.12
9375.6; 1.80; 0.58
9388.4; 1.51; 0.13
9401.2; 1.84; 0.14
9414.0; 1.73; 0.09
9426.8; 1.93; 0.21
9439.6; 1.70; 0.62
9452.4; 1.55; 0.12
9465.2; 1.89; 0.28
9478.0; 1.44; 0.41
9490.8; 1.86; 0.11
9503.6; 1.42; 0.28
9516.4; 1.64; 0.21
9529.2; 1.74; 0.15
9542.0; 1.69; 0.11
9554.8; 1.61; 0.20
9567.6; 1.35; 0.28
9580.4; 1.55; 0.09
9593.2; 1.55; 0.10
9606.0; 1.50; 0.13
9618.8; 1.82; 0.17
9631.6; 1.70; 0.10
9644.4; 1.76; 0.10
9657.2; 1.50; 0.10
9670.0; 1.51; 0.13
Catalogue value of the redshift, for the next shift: 0.180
